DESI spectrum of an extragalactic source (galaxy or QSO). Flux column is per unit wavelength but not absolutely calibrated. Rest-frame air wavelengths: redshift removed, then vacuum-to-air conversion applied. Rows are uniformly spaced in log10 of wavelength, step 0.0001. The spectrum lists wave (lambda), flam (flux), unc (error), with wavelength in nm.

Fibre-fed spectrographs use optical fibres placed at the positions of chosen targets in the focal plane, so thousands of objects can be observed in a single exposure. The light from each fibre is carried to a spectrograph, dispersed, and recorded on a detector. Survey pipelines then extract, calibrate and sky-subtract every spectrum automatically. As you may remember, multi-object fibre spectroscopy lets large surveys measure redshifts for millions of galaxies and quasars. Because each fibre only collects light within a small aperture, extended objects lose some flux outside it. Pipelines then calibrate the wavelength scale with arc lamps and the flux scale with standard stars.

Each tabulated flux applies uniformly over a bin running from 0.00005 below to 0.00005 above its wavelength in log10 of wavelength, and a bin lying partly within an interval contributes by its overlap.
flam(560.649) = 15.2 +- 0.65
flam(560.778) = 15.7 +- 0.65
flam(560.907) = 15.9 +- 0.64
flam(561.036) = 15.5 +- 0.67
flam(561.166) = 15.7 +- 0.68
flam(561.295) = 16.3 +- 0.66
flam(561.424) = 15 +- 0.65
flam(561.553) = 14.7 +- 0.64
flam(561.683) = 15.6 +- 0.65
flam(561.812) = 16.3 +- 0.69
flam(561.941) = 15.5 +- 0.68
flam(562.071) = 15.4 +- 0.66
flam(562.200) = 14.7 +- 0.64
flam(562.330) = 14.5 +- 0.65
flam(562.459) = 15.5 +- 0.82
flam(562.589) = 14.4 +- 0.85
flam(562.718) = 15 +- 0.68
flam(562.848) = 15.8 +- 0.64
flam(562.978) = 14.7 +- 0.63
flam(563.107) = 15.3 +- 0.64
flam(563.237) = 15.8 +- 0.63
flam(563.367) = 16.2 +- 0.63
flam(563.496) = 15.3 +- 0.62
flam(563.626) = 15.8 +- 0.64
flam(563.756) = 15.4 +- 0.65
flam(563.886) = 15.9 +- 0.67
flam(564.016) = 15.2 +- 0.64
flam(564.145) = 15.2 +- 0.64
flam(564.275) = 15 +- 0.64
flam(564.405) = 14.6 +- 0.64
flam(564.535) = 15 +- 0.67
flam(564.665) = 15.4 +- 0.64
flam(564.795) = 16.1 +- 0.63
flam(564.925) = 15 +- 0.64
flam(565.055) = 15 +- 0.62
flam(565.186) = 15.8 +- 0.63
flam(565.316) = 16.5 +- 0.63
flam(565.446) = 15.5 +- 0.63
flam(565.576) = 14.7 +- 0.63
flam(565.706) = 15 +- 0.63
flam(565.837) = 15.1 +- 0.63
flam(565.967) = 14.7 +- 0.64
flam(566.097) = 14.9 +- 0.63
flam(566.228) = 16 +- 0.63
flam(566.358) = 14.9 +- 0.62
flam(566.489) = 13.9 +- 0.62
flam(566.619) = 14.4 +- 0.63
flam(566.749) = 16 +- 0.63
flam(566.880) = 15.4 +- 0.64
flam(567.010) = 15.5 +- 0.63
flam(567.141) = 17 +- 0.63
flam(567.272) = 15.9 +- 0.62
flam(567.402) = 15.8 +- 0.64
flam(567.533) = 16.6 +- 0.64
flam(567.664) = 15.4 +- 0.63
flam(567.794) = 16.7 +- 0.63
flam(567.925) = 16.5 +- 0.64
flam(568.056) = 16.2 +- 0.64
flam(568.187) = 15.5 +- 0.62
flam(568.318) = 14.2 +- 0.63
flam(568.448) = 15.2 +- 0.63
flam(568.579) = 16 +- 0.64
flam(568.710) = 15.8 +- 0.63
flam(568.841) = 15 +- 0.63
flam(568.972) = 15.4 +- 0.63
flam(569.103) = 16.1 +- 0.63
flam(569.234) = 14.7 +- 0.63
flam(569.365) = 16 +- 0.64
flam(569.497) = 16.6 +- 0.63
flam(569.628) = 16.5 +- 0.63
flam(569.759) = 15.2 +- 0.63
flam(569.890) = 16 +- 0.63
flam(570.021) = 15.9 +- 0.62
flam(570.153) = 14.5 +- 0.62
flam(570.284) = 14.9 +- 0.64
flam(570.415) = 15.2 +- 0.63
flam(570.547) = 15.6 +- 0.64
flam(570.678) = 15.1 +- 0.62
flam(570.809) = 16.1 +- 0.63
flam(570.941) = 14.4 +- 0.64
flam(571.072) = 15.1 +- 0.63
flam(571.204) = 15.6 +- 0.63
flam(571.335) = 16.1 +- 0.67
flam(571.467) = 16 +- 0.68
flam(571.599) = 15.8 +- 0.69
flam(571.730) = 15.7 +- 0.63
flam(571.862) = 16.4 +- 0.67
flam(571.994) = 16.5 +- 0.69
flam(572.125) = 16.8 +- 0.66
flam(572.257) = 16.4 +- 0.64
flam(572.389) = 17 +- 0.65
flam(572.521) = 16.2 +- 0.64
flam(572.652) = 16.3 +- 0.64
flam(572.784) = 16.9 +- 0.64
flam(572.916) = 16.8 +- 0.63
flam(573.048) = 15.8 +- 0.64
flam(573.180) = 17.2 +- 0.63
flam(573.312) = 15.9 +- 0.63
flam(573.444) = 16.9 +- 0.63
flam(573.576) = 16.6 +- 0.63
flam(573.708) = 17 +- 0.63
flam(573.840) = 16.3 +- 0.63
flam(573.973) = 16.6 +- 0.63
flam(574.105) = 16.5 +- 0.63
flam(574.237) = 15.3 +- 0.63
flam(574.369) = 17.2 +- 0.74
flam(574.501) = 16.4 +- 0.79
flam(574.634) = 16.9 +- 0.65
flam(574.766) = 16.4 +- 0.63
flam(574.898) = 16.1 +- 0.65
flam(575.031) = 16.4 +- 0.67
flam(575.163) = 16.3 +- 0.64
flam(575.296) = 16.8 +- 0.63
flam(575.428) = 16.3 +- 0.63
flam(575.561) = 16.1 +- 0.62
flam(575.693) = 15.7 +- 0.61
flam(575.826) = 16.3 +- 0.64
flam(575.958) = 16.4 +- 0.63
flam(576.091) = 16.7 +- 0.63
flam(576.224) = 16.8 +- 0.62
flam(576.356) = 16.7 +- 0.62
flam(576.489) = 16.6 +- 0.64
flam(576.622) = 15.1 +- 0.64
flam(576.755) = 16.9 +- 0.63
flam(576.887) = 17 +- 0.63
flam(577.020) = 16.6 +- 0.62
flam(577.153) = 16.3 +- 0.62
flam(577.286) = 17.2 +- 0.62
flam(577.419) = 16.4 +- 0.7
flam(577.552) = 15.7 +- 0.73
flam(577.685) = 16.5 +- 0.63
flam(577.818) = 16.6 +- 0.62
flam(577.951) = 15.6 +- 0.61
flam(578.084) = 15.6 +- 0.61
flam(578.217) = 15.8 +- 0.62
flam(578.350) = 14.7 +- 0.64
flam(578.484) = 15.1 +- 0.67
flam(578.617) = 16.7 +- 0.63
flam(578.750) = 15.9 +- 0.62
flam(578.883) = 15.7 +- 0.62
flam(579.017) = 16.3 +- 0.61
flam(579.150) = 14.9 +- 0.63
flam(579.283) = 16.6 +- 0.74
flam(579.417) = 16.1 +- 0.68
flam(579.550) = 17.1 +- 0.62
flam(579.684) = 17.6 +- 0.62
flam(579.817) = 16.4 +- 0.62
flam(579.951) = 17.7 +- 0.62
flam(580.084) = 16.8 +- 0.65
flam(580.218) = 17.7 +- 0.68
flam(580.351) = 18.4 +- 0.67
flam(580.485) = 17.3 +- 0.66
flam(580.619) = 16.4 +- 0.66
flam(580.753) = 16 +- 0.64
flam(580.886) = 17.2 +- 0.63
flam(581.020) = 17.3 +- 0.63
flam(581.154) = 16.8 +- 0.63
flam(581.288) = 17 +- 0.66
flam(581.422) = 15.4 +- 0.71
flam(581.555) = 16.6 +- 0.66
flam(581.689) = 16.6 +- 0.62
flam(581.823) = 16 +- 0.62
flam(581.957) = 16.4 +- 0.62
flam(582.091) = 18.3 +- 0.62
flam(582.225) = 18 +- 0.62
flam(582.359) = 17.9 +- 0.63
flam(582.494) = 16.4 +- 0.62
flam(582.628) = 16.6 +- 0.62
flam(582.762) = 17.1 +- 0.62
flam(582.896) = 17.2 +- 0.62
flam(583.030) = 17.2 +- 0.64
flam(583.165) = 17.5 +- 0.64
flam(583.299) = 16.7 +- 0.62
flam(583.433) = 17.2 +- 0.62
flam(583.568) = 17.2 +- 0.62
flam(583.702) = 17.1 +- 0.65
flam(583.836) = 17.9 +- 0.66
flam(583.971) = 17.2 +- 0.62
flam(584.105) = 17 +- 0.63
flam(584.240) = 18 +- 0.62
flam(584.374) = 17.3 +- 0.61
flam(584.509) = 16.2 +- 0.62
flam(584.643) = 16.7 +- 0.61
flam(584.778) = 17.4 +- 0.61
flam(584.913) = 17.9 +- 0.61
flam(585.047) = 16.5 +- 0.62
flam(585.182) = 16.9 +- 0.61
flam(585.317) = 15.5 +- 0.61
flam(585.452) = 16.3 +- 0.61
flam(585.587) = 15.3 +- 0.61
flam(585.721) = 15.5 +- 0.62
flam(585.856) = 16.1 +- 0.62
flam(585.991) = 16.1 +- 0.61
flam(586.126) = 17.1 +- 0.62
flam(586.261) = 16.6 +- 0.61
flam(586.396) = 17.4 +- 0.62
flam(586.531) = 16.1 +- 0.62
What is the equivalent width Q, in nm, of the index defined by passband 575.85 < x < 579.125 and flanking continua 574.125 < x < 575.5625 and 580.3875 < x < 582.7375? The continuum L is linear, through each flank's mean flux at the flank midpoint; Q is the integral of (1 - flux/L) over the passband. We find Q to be 0.08 nm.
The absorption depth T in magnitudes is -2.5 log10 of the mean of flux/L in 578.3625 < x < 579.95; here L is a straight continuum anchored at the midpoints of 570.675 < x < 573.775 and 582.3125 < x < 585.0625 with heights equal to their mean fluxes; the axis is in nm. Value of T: 0.04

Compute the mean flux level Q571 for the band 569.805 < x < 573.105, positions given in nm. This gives 15.9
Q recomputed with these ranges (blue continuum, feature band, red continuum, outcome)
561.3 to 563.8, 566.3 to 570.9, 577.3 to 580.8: 0.04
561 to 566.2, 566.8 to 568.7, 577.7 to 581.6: -0.03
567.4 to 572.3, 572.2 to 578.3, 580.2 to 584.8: -0.05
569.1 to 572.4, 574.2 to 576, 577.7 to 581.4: -0.03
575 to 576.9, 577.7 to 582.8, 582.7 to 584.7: 0.07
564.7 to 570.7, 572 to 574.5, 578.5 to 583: -0.07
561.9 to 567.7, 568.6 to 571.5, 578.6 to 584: 0.05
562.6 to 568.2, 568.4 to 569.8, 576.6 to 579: 0.00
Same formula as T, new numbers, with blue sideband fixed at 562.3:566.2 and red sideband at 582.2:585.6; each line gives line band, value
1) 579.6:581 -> -0.03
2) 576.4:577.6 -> 0.00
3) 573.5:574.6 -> -0.02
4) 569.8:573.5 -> 0.00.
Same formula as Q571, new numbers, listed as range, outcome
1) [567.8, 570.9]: 15.6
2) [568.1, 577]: 16.1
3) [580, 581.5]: 17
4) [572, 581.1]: 16.5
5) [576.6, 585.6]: 16.7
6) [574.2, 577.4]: 16.4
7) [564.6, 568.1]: 15.5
